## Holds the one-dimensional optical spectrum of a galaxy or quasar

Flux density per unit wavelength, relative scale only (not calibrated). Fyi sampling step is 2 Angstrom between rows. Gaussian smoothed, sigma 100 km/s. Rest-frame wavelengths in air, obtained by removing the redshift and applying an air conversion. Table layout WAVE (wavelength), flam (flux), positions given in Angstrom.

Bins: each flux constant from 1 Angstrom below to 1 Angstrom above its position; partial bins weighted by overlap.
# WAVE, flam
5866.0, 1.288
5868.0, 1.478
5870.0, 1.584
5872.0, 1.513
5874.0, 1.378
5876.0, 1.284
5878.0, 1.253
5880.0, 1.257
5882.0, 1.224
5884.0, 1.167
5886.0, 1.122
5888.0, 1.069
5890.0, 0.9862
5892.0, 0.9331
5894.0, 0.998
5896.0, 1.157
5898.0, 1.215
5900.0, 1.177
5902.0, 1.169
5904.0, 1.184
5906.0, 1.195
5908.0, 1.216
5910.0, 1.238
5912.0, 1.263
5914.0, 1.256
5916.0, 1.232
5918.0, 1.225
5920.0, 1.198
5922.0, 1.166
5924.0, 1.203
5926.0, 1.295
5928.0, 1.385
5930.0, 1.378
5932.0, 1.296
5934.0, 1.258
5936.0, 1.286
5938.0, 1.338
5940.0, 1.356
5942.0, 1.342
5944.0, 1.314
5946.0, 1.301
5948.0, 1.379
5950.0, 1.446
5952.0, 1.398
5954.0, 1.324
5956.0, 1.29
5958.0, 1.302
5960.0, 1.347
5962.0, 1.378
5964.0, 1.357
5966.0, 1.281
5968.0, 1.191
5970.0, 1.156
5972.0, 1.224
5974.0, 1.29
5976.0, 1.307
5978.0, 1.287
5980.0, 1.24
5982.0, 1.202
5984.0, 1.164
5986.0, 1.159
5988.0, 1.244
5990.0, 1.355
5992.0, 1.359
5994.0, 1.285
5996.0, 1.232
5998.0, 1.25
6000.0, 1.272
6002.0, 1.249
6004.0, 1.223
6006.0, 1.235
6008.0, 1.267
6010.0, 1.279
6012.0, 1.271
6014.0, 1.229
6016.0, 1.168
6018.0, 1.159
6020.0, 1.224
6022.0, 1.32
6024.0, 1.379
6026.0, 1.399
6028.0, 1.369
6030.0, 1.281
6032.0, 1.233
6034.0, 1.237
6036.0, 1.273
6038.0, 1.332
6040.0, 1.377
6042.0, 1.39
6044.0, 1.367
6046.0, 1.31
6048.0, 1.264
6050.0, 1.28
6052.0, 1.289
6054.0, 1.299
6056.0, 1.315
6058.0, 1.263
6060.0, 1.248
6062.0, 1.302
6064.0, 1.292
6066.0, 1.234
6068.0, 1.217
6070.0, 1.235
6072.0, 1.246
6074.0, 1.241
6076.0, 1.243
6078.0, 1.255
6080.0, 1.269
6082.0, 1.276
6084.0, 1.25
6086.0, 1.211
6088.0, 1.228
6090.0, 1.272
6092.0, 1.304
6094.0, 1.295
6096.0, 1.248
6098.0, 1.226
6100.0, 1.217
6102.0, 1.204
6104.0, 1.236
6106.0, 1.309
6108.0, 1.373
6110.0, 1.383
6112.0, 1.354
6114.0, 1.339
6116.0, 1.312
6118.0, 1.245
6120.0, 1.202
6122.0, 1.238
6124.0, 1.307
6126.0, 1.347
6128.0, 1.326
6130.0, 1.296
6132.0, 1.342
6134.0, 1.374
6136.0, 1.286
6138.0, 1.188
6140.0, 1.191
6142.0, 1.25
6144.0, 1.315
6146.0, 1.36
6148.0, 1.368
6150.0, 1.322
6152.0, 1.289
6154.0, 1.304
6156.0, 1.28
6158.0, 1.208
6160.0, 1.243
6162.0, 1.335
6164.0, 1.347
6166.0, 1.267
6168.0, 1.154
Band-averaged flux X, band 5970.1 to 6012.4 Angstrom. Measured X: 1.25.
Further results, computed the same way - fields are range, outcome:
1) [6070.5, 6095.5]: 1.26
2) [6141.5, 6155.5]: 1.32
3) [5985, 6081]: 1.28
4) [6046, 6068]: 1.28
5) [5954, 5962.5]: 1.33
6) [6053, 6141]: 1.27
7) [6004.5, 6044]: 1.29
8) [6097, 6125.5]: 1.28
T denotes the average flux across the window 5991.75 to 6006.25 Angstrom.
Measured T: 1.26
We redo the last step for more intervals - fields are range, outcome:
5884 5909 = 1.12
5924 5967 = 1.33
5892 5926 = 1.19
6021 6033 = 1.33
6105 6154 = 1.3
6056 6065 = 1.28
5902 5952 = 1.28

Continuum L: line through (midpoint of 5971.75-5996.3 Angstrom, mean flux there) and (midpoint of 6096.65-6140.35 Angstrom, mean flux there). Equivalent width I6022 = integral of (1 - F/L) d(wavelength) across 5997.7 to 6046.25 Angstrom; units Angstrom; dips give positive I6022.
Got -0.63 Angstrom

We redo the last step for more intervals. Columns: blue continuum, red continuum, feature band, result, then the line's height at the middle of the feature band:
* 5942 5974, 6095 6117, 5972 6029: 1.8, 1.31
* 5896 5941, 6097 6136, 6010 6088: 0.2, 1.28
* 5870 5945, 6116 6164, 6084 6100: 0.3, 1.28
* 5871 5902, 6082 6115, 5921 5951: -2.8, 1.2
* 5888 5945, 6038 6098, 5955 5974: -0.7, 1.24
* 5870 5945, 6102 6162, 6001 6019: 0.4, 1.26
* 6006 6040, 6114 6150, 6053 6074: 0.3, 1.28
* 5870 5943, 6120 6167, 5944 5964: -1.7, 1.25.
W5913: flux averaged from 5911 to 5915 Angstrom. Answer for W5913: 1.26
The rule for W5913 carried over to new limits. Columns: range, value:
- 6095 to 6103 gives 1.22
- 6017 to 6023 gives 1.23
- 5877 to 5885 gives 1.23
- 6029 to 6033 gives 1.26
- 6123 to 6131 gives 1.32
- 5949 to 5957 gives 1.36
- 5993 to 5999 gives 1.26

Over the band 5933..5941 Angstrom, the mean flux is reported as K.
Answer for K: 1.31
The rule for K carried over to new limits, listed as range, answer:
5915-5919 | 1.23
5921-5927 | 1.22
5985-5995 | 1.28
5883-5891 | 1.09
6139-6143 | 1.22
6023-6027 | 1.39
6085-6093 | 1.25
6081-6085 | 1.26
